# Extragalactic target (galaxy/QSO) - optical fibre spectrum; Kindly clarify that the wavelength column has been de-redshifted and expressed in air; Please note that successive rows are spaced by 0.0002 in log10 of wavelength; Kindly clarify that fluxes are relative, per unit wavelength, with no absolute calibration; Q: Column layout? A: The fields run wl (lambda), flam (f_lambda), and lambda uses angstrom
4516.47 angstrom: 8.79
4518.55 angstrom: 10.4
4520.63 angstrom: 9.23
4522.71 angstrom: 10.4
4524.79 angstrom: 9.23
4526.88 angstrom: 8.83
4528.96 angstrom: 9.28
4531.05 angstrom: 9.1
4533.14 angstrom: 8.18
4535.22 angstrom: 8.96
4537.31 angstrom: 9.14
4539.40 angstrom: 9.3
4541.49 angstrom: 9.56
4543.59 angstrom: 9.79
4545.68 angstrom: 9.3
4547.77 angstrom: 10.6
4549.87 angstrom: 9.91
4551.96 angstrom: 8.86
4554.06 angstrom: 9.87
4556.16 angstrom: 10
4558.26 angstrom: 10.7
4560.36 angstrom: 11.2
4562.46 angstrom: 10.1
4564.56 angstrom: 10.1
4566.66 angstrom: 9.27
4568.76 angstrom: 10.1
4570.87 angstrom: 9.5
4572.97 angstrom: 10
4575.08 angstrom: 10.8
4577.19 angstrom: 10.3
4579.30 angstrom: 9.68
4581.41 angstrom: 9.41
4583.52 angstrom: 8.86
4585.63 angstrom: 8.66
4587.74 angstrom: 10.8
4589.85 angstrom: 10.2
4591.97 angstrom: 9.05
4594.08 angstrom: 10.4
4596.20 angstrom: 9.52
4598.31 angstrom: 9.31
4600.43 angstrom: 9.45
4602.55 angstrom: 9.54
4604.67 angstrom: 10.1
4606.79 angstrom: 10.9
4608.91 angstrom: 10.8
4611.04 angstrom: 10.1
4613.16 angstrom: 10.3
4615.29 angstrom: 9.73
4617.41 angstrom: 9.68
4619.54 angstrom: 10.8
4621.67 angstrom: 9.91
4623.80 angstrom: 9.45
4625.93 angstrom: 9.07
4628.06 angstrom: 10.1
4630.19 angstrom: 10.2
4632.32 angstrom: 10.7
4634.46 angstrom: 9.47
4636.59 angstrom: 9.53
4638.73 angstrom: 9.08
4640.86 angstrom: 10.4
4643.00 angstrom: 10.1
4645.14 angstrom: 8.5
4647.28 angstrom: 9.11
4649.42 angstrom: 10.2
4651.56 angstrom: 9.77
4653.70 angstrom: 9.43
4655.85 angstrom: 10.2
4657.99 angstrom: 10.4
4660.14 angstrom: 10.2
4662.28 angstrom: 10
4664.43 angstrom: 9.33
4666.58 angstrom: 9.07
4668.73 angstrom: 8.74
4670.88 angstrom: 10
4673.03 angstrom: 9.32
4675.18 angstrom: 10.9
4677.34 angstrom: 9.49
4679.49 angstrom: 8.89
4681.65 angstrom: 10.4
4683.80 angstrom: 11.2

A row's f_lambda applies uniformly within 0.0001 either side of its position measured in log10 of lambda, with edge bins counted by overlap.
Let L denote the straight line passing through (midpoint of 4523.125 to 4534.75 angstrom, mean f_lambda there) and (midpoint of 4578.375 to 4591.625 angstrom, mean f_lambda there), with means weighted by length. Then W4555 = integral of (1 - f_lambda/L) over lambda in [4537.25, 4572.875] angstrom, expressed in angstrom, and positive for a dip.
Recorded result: -2.3 angstrom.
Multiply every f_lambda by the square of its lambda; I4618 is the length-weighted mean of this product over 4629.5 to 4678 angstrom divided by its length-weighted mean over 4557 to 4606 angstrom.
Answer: 1.02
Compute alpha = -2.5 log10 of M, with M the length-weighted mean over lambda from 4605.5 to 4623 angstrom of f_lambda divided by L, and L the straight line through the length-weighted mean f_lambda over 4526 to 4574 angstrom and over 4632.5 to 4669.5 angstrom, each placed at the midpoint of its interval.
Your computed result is -0.07 mag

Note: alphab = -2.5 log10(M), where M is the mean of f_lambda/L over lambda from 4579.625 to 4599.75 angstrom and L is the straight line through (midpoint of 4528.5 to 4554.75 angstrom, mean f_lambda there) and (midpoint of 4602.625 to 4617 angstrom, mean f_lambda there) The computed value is 0.04 mag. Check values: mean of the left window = 9.37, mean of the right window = 10.2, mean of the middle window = 9.58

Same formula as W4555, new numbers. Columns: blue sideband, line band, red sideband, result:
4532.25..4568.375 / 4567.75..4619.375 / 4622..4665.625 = -0.86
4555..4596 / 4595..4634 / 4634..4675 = -0.69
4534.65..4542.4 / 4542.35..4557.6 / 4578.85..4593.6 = -0.75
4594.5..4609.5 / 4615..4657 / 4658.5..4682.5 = 0.16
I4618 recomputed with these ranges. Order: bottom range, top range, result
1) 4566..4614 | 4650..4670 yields 1.01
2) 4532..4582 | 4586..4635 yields 1.04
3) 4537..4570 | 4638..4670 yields 1.02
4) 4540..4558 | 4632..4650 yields 1.03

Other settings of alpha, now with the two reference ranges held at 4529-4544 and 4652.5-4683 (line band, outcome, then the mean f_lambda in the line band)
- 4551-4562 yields -0.10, 10.1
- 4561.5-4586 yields -0.05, 9.76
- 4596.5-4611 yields -0.06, 10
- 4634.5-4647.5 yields 0.02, 9.48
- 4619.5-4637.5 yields -0.03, 9.87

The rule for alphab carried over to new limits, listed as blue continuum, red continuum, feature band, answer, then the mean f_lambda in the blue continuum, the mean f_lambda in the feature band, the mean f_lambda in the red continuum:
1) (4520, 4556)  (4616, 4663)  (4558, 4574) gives -0.064 mag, 9.4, 10.1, 9.83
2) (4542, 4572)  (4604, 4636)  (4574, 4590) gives 0.020 mag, 9.94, 9.82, 10.1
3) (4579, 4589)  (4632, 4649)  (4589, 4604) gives -0.015 mag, 9.49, 9.64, 9.58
